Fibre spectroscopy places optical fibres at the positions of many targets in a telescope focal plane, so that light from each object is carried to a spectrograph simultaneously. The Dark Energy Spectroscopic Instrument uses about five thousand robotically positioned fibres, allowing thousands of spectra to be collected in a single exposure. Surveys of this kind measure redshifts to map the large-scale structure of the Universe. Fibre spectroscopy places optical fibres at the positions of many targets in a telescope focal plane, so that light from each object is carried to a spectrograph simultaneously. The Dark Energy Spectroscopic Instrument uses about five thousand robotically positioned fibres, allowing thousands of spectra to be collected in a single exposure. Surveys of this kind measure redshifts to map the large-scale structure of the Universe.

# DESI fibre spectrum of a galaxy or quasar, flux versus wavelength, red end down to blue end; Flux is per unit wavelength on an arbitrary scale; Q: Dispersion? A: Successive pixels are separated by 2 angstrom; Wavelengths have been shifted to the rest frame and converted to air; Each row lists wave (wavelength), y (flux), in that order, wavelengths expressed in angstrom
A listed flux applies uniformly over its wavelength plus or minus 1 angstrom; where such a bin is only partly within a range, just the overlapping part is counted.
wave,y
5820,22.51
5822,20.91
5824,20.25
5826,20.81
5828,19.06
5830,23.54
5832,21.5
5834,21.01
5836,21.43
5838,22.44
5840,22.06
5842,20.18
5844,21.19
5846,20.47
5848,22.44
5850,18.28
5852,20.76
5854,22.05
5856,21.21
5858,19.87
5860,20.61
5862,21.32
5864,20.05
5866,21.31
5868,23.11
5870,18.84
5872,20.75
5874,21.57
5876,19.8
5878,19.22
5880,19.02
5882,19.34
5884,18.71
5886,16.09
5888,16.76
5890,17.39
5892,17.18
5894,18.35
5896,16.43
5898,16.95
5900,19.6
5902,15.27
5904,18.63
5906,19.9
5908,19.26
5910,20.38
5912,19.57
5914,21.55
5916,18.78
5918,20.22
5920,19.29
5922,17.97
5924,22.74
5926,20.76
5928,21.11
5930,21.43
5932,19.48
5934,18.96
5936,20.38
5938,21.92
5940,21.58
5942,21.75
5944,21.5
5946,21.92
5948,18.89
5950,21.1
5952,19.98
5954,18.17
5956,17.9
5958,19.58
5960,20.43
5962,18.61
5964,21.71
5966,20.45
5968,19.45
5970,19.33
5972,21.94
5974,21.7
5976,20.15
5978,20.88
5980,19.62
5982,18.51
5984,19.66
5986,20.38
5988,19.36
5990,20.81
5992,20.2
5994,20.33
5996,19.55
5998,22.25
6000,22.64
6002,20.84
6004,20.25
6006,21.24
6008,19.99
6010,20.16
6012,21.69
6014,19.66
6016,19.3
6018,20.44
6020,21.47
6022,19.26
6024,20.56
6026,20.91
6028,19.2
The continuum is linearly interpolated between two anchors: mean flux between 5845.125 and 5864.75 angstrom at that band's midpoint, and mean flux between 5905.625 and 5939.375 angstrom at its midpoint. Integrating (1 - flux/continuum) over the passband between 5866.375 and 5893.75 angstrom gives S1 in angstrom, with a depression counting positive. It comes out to 1.9 angstrom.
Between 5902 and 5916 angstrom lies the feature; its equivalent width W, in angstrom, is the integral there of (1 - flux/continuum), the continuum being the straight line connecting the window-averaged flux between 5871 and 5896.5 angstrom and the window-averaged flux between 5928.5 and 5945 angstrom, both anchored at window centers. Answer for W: 0.1 angstrom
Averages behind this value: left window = 18.5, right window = 20.9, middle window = 19.5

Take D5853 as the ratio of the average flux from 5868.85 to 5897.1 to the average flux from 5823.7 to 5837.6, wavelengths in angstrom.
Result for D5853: 0.88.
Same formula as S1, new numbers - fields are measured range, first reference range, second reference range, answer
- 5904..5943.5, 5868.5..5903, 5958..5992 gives -2.47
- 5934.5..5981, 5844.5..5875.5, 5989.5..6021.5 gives 0.76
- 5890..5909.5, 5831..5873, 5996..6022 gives 2.73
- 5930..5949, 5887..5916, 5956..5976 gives -1.25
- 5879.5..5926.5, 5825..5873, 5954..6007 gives 4.47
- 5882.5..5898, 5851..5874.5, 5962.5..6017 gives 2.61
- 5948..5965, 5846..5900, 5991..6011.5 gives 0.58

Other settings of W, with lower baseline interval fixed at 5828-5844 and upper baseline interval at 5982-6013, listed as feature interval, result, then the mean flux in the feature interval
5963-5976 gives 0.0 angstrom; 20.7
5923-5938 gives 0.1 angstrom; 20.8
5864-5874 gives 0.2 angstrom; 21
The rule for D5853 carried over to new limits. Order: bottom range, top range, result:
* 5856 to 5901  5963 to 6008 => 1.07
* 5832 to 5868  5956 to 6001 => 0.96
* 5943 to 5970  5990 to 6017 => 1.03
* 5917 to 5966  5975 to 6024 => 1.00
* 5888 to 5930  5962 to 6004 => 1.07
